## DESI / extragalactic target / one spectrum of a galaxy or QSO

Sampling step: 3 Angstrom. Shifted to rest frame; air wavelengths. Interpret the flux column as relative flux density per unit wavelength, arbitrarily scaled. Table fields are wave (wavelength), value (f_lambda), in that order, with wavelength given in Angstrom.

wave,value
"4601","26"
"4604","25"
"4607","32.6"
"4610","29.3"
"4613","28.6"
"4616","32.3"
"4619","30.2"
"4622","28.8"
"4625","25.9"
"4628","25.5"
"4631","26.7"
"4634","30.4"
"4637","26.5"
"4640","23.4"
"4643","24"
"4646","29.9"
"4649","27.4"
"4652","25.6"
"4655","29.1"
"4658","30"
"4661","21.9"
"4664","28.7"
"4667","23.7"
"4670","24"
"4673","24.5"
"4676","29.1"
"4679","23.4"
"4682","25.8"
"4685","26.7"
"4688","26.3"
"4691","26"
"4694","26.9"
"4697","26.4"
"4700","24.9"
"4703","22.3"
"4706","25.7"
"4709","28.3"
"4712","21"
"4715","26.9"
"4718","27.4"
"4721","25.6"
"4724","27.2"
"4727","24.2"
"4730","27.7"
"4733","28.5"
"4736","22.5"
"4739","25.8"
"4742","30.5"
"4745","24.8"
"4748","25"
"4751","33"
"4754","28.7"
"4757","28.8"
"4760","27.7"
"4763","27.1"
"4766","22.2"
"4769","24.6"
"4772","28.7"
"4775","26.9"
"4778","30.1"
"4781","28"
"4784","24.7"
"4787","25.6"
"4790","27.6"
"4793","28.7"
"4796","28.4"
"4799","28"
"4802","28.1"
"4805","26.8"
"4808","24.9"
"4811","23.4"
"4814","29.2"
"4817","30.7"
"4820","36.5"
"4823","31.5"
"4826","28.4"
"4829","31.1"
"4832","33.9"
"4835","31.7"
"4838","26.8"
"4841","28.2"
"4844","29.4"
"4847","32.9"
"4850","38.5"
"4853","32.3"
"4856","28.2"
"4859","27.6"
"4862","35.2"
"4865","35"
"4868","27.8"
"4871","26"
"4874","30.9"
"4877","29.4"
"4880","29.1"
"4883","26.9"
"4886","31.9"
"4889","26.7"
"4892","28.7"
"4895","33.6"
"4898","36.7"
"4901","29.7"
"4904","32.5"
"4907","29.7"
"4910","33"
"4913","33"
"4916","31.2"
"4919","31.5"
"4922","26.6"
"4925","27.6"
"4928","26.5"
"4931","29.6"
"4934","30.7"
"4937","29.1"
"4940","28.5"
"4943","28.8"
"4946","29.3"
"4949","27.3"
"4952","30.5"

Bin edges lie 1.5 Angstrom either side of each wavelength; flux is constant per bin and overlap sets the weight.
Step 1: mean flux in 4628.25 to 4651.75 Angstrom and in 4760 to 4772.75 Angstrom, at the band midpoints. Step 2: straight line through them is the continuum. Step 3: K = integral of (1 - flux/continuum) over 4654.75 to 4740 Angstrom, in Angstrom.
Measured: 1.5 Angstrom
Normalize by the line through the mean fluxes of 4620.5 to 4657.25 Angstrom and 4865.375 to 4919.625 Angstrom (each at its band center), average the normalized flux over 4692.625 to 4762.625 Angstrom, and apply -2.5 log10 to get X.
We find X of 0.068 mag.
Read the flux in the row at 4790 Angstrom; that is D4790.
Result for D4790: 27.6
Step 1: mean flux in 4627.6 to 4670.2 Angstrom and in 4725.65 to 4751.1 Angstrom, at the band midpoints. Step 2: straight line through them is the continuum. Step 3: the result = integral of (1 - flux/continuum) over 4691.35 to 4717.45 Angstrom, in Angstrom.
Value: 1.1 Angstrom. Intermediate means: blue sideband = 26.6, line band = 25.4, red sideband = 26.6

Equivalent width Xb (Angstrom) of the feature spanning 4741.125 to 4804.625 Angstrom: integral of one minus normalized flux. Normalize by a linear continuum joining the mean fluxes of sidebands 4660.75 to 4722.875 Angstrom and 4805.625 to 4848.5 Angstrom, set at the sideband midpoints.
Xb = 1.5 Angstrom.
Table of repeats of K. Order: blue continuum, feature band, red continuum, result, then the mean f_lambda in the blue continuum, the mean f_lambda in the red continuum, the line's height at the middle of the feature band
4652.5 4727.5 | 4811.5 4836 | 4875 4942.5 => -2.4 Angstrom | 25.9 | 30.1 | 28.4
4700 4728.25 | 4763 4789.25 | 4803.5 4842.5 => 1.2 Angstrom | 25.4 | 29.5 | 27.7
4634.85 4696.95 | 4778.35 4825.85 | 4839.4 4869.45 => 2.9 Angstrom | 26.2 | 31.5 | 30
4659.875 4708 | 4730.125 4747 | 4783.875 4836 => 0.3 Angstrom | 25.5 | 28.9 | 27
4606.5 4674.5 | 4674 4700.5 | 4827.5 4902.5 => 1.7 Angstrom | 27.3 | 30.7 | 28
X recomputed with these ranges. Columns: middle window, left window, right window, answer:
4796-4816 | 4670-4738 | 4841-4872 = 0.09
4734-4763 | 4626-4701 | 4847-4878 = 0.04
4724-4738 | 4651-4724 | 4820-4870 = 0.06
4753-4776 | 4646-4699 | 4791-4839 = 0.06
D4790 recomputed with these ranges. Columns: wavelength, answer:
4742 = 30.5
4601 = 26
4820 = 36.5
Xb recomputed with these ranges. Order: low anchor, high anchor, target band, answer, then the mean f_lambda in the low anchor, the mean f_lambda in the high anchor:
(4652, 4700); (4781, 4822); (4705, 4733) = 0.6 Angstrom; 26.1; 27.9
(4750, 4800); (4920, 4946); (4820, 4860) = -4.5 Angstrom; 27.5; 28.5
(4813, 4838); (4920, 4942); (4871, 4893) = 0.7 Angstrom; 31.4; 28.5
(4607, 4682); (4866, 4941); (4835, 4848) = -0.1 Angstrom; 27.1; 29.9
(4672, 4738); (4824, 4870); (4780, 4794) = 1.0 Angstrom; 25.8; 31.1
